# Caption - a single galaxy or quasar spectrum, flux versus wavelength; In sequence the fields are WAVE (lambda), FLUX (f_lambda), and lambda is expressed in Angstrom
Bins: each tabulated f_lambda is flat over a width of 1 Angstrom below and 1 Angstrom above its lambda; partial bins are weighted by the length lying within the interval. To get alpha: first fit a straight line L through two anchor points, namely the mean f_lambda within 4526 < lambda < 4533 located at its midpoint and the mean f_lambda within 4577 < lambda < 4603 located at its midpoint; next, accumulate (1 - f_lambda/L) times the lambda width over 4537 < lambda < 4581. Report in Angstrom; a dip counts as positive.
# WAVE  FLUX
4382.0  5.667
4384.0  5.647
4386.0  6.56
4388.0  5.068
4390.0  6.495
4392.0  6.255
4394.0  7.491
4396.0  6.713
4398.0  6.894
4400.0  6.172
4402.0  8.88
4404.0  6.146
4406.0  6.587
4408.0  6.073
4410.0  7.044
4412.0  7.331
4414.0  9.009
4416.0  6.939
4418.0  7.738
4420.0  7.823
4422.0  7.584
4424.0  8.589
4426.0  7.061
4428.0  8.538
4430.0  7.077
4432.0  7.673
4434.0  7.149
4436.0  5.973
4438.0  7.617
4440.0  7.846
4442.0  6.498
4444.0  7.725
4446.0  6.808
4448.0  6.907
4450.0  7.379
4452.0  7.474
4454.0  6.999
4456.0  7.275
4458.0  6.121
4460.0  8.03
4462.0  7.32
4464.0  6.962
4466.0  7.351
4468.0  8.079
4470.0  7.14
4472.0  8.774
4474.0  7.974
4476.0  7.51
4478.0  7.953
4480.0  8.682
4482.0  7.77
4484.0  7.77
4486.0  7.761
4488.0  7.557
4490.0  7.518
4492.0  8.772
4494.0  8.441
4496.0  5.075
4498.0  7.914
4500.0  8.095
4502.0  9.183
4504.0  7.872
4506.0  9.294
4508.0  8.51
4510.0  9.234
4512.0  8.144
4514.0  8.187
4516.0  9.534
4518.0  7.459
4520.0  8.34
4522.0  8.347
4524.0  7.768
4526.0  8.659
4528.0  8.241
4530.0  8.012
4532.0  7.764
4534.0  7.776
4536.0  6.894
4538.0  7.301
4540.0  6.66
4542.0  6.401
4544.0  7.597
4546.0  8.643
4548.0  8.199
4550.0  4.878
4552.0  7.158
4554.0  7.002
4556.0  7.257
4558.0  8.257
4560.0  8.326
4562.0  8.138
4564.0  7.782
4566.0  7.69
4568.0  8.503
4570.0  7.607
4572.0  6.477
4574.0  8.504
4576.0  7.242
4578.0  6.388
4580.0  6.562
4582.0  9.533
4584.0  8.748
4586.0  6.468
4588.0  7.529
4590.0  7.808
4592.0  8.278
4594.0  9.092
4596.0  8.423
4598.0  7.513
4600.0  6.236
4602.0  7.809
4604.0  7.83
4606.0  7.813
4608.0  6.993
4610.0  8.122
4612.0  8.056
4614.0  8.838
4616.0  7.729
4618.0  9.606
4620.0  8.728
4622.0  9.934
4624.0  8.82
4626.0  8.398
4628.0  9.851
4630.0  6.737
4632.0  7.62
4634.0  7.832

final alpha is 2.91 Angstrom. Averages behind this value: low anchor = 8.1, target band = 7.39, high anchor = 7.72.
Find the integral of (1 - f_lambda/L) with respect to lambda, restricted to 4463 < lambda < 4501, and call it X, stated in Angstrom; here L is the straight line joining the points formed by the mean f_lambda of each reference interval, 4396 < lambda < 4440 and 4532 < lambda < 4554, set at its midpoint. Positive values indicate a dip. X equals -2.6 Angstrom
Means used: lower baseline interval 7.33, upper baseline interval 7.17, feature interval 7.74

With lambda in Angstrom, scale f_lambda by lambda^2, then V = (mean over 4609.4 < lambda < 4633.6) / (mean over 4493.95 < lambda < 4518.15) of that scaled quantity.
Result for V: 1.1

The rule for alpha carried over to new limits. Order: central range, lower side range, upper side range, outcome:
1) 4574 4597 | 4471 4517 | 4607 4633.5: 1.3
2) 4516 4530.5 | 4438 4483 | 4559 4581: -1.3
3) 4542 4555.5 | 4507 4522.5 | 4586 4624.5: 1.9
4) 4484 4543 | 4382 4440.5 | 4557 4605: -3.6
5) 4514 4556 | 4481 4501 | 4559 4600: 0.5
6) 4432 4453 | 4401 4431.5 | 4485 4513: 1.4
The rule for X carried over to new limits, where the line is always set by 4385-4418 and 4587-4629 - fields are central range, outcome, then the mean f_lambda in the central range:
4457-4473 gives -0.4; 7.47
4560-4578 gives 0.7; 7.7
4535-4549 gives 0.8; 7.38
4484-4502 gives -0.6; 7.73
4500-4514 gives -1.9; 8.63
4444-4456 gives 0.0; 7.18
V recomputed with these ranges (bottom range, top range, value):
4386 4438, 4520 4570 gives 1.14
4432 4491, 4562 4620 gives 1.12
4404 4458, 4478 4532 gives 1.16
